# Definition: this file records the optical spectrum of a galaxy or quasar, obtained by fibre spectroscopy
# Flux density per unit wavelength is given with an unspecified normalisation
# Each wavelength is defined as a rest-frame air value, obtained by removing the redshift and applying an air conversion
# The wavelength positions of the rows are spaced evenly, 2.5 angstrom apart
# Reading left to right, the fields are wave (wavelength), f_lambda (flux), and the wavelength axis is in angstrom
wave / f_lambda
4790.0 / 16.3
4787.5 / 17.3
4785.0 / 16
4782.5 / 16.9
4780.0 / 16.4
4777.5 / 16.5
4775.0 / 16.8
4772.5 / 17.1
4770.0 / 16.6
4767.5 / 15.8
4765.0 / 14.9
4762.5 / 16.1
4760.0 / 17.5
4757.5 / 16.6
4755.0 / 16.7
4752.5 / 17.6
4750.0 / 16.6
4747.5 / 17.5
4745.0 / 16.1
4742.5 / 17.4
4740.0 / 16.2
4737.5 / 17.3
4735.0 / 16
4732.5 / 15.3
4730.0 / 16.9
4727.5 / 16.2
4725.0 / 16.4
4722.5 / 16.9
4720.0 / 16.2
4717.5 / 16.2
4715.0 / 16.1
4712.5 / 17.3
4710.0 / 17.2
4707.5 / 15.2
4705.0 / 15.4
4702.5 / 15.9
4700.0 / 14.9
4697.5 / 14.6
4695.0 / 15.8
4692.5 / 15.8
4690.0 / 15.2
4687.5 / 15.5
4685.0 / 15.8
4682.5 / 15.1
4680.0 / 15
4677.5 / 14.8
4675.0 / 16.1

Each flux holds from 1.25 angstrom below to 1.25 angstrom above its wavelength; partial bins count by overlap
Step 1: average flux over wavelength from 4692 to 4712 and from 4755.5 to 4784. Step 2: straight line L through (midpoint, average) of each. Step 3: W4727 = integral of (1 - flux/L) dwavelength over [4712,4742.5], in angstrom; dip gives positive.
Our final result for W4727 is -0.91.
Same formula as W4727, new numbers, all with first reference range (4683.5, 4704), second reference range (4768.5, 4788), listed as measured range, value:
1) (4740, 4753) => -0.58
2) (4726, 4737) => -0.14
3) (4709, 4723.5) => -0.81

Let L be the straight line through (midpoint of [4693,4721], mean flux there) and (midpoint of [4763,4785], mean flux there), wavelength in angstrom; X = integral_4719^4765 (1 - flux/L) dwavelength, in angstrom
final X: -1.3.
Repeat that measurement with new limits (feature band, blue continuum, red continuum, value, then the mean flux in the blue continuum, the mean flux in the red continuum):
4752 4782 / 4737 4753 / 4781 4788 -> 0.4 angstrom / 16.9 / 16.7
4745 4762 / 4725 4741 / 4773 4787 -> -0.5 angstrom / 16.3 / 16.6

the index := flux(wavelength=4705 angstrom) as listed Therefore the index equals 15.4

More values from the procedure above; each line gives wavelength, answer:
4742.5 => 17.4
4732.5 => 15.3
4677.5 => 14.8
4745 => 16.1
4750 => 16.6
